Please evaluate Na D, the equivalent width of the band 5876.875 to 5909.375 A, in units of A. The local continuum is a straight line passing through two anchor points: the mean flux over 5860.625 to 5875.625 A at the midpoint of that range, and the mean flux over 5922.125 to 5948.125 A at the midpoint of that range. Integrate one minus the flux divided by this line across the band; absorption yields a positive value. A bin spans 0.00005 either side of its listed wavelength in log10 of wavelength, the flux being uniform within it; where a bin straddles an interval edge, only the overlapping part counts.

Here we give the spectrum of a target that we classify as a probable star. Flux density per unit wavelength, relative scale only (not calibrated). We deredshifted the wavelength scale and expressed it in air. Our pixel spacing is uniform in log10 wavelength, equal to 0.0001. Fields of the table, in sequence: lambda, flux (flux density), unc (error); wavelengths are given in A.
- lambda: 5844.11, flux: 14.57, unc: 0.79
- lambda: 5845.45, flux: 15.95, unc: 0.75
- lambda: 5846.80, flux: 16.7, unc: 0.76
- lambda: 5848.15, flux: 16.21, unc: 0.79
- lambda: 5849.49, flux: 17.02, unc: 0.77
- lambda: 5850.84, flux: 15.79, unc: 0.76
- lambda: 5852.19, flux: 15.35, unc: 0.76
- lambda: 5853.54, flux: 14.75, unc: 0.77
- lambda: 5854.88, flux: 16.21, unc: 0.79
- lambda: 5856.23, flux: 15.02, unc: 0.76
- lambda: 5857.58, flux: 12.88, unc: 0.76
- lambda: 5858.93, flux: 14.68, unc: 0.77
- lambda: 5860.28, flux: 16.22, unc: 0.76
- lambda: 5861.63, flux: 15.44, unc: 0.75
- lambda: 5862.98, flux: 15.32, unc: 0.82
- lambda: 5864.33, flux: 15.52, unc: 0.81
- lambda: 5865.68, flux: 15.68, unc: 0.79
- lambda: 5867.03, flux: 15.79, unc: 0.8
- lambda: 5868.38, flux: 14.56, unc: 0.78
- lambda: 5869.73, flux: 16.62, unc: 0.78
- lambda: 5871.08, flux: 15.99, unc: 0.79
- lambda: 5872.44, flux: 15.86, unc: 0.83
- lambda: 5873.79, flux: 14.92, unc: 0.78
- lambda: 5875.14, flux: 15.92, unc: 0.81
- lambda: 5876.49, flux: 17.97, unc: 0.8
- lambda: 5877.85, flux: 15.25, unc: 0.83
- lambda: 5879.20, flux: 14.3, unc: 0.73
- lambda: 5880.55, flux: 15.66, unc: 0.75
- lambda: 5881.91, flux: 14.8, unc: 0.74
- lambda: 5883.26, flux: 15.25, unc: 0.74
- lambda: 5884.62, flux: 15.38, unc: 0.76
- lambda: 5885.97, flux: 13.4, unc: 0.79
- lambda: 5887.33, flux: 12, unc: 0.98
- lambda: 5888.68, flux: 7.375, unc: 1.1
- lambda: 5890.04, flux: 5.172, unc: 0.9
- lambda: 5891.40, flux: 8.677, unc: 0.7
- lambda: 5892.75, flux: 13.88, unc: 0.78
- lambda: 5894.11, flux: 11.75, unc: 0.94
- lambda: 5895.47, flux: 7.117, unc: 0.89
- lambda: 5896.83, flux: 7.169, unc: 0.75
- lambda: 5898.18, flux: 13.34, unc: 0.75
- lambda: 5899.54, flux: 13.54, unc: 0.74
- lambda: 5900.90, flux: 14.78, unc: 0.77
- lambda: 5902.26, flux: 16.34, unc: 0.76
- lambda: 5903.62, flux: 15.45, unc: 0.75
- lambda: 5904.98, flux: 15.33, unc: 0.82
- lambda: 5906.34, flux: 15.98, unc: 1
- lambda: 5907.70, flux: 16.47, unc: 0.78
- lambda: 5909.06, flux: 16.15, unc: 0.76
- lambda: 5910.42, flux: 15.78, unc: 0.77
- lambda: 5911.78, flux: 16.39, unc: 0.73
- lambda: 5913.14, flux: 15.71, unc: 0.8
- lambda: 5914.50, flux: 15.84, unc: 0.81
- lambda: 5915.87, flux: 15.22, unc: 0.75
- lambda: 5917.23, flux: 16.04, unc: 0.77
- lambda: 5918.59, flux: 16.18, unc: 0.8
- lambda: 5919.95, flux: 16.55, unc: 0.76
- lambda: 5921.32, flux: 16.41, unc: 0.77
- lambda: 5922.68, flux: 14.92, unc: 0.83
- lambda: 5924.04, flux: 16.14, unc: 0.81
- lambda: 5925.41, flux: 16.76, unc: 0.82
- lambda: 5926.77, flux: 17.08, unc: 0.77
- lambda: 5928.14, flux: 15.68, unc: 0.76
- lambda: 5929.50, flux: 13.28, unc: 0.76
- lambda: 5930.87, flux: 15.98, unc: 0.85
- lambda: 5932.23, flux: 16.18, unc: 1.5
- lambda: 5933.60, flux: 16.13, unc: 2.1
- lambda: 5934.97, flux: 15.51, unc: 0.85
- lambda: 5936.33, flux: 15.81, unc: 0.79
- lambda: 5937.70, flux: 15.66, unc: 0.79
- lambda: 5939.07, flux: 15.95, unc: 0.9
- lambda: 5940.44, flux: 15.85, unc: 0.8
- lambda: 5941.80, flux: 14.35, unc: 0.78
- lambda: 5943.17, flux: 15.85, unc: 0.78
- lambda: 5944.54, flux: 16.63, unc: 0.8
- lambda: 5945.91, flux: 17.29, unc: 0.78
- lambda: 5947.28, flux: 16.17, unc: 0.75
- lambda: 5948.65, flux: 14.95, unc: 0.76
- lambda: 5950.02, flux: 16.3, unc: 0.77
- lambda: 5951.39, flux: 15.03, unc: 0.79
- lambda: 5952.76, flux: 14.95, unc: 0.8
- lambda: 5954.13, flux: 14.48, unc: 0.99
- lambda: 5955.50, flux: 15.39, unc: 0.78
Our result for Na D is 5.4 A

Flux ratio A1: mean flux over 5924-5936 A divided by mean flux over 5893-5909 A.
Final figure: 1.17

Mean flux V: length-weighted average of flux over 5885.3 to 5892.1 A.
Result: 9.34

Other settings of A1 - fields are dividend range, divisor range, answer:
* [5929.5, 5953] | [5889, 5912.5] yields 1.21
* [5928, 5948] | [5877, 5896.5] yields 1.30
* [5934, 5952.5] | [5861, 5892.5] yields 1.11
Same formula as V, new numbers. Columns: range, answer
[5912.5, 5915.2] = 15.7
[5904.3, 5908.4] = 15.9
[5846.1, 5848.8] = 16.4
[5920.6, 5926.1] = 16.1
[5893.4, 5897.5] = 8.7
